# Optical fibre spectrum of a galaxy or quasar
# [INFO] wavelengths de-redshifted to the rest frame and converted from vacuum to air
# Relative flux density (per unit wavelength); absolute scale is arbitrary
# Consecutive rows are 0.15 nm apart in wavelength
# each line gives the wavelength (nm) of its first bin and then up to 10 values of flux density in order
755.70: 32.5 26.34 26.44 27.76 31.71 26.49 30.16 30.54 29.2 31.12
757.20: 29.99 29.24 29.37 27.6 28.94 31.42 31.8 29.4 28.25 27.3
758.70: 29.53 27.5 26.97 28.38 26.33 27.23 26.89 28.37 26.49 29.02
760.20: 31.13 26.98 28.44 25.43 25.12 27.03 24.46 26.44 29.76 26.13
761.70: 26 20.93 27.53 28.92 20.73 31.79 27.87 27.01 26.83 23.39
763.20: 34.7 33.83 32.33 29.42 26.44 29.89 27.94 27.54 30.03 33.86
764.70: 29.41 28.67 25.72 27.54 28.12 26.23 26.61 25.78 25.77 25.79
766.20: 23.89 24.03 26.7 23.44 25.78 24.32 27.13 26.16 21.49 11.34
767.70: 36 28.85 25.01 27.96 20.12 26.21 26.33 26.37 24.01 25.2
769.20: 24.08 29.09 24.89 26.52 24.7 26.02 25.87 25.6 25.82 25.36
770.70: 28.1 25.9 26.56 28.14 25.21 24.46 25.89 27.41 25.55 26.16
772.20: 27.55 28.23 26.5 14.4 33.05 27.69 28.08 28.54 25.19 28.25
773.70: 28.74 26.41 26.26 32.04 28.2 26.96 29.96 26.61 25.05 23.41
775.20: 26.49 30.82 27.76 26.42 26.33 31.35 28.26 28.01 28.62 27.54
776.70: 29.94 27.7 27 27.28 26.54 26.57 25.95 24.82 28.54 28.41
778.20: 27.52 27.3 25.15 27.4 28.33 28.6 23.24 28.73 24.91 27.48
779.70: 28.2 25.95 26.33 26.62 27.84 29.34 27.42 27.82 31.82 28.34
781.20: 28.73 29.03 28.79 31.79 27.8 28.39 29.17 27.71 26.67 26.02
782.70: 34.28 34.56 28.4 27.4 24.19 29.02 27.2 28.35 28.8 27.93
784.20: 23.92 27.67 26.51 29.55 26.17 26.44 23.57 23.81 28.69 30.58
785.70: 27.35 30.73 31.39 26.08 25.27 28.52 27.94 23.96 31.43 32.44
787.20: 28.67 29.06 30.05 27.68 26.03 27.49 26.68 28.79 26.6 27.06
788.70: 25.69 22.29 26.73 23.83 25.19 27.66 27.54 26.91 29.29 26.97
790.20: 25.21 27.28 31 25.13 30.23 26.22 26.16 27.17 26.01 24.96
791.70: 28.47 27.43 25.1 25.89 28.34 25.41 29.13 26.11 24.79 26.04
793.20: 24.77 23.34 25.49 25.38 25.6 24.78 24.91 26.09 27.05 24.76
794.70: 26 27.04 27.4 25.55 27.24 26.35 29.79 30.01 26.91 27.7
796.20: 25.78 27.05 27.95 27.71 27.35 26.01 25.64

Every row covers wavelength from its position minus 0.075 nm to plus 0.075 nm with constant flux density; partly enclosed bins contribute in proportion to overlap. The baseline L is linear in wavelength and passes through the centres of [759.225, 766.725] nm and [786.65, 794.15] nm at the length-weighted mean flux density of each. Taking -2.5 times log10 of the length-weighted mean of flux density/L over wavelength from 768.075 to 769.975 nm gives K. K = 0.07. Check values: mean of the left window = 27.4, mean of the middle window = 25.5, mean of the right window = 26.8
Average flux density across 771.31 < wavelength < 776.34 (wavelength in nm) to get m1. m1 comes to 27.1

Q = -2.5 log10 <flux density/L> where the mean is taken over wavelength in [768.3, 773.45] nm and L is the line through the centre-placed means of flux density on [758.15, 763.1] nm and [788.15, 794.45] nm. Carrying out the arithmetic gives 0.03 mag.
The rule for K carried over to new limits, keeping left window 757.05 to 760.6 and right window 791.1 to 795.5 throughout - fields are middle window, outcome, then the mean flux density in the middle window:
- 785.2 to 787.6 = -0.08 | 28.5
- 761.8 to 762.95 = 0.07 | 26.6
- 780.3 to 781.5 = -0.07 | 28.9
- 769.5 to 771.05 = 0.07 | 26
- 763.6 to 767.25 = 0.04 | 27.1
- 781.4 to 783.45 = -0.08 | 28.9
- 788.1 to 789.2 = 0.02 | 26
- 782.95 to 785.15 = -0.01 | 27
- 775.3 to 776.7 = -0.04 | 28.4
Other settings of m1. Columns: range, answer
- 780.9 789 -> 28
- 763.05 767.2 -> 27.7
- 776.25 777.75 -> 27.4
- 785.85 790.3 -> 27.4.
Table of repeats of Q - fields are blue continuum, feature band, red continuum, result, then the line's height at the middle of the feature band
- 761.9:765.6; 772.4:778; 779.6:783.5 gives 0.05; 28.5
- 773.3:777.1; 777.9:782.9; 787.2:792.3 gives -0.03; 27.5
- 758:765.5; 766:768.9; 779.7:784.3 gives 0.12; 28.1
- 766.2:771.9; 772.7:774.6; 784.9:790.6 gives -0.09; 26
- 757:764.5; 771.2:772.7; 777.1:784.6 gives 0.10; 27.9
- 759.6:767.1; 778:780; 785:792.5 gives 0.01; 27.3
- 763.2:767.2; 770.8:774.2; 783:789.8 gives 0.03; 27.6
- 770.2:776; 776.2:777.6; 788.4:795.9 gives -0.03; 26.8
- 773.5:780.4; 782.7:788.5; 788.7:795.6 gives -0.05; 26.8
